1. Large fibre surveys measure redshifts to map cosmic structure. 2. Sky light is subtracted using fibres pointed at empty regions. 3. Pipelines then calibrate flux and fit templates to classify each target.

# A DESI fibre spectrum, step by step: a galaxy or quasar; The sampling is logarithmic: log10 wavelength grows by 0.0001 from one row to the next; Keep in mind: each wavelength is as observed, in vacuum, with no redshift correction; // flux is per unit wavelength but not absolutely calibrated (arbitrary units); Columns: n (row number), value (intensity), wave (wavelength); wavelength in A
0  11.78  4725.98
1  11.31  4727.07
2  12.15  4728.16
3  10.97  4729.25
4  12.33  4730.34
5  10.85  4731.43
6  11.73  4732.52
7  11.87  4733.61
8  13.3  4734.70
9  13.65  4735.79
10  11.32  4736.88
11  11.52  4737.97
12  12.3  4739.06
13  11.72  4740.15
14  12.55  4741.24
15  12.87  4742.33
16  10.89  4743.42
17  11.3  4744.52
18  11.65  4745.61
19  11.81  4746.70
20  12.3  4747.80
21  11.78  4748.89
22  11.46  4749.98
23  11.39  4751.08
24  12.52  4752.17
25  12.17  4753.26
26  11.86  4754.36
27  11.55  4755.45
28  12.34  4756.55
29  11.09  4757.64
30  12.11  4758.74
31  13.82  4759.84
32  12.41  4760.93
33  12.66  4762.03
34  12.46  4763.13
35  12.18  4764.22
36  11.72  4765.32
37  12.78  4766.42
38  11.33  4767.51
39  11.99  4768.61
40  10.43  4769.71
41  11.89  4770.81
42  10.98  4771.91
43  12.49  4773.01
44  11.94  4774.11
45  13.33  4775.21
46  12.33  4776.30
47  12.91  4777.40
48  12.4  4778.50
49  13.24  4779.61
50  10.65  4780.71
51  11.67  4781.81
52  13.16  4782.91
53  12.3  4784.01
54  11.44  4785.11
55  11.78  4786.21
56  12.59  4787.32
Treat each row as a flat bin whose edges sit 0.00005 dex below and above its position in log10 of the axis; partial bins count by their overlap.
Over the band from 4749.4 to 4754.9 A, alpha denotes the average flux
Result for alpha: 11.9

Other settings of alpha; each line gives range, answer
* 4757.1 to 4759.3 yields 11.6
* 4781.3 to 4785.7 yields 12.2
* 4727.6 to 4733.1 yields 11.6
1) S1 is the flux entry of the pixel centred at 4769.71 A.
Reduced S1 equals 10.43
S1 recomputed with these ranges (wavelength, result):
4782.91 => 13.16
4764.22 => 12.18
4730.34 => 12.33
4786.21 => 11.78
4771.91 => 10.98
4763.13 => 12.46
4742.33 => 12.87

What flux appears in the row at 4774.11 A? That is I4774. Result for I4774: 11.94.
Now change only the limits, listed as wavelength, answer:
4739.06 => 12.3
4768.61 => 11.99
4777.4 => 12.91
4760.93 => 12.41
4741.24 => 12.55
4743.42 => 10.89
